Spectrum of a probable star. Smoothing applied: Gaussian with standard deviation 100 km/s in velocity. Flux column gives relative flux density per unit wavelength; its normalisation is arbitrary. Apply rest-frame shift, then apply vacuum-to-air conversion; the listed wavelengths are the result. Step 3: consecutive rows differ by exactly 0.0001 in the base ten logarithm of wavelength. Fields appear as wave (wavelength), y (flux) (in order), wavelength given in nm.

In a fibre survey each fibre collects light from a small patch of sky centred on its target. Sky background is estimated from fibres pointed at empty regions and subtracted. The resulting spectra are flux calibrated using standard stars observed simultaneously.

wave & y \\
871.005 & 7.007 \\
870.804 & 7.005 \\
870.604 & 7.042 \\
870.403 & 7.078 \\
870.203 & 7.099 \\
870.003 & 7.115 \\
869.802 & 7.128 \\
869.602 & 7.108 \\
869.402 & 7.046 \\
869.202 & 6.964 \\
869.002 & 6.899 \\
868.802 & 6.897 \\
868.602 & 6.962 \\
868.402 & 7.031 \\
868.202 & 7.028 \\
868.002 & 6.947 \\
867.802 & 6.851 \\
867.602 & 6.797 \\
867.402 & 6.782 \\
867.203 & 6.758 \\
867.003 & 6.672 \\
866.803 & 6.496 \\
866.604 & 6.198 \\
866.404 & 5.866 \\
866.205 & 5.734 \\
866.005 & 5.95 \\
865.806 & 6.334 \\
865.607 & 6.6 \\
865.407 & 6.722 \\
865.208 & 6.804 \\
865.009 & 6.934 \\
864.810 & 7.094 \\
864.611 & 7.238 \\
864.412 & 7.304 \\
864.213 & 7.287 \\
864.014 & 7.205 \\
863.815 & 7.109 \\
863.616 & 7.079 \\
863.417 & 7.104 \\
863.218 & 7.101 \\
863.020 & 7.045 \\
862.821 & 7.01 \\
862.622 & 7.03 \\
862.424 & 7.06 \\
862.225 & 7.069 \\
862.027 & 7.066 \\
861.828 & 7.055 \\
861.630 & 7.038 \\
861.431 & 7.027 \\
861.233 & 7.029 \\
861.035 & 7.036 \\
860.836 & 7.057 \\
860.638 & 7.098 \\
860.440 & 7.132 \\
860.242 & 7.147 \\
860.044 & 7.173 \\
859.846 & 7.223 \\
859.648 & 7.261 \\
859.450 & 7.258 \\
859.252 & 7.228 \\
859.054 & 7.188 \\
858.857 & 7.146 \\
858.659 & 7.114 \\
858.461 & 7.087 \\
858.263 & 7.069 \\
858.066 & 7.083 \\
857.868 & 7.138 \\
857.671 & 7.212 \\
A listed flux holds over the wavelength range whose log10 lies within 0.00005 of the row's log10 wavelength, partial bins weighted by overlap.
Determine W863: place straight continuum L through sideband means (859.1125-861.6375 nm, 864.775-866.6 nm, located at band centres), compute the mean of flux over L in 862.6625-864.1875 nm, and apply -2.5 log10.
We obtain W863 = -0.06 mag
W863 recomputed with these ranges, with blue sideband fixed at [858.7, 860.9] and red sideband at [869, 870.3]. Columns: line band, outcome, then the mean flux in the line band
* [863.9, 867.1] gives 0.072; 6.65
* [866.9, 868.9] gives 0.034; 6.87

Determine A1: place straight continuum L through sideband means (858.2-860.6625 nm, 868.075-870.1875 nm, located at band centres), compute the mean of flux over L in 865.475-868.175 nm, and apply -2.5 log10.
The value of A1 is 0.09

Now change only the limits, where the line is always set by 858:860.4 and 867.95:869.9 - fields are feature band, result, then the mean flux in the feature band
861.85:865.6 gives 0.005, 7.06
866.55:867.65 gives 0.065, 6.63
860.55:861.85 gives 0.013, 7.05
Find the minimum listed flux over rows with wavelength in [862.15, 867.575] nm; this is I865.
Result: 5.734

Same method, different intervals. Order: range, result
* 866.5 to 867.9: 6.198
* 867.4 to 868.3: 6.782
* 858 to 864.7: 7.01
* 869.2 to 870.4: 6.964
